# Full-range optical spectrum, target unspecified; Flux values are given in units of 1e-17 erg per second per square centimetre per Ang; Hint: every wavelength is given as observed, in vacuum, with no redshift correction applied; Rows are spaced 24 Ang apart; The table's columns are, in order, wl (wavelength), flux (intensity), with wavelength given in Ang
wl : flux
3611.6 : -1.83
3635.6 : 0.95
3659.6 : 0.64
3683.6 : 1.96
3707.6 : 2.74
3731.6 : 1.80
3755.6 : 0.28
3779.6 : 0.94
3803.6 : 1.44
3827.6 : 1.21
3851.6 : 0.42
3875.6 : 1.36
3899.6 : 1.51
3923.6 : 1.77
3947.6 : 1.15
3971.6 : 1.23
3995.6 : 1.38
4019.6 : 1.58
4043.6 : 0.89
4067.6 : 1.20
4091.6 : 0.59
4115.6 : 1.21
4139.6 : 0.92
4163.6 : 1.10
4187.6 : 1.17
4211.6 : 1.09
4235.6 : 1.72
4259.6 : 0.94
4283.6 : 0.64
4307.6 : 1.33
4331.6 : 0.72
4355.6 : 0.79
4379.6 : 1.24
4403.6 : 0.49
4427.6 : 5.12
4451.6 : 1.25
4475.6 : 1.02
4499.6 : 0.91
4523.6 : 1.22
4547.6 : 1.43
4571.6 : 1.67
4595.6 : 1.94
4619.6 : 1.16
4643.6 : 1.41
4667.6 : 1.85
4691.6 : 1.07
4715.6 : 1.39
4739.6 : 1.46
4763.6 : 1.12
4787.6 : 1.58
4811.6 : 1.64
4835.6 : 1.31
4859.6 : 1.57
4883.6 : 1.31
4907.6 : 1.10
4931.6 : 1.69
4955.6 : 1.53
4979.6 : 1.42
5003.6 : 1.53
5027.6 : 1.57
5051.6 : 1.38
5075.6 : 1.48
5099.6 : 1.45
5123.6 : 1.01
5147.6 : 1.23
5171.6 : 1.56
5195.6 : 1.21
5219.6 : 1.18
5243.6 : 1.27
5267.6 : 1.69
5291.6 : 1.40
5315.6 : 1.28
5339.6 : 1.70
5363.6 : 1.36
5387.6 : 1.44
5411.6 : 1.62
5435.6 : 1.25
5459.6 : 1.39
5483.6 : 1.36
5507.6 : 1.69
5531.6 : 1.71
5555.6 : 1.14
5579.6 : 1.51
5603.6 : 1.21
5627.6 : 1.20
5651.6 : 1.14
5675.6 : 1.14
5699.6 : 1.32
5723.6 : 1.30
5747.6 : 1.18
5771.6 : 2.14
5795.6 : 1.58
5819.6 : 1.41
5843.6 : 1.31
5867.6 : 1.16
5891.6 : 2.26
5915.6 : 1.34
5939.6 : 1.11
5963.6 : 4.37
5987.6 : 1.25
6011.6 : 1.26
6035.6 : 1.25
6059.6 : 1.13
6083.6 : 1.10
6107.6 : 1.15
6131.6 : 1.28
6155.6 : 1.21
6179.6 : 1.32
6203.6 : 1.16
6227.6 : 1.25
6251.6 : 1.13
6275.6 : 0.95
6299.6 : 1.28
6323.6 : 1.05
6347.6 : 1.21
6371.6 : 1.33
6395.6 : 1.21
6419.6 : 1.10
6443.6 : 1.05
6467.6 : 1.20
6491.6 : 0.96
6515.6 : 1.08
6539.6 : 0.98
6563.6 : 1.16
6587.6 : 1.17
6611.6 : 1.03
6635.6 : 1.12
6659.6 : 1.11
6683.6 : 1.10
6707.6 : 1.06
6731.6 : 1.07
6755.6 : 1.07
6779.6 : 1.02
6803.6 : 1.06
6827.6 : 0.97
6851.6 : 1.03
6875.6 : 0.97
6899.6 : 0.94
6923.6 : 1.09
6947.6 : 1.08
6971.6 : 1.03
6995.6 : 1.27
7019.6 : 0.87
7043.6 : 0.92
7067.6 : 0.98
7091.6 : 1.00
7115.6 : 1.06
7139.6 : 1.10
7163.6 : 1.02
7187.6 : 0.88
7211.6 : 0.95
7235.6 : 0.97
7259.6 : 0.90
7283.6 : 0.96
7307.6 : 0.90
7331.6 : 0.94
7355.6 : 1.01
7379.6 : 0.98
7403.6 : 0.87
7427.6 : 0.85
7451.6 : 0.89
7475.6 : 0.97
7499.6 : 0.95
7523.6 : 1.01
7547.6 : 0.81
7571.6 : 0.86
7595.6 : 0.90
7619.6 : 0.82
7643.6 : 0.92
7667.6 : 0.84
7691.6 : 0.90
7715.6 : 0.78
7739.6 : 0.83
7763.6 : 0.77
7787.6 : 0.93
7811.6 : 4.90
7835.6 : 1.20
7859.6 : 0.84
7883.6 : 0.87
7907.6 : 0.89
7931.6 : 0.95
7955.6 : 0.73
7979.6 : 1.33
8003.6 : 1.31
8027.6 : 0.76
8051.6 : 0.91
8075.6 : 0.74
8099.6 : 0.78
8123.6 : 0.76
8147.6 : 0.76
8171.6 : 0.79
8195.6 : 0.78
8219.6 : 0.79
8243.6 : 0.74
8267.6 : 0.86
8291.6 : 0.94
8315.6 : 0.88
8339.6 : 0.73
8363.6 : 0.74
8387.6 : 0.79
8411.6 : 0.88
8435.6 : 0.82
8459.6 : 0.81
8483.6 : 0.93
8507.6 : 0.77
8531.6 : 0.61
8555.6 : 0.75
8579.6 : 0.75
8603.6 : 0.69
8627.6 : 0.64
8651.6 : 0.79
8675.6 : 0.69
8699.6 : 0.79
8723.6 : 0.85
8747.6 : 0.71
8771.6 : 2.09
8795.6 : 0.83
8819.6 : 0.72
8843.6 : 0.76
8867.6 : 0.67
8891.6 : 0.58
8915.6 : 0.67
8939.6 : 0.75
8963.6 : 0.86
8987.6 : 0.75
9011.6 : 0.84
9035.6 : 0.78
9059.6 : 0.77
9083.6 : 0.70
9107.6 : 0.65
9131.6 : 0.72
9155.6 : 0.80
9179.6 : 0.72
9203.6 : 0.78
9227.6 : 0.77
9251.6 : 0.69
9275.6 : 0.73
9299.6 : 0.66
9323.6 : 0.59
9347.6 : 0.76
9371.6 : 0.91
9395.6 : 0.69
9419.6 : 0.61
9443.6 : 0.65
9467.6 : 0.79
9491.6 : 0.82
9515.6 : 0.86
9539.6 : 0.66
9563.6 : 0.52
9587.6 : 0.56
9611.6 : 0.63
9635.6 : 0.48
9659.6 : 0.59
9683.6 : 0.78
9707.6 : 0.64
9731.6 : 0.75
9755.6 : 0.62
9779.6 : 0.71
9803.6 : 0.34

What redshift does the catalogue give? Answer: 0.19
